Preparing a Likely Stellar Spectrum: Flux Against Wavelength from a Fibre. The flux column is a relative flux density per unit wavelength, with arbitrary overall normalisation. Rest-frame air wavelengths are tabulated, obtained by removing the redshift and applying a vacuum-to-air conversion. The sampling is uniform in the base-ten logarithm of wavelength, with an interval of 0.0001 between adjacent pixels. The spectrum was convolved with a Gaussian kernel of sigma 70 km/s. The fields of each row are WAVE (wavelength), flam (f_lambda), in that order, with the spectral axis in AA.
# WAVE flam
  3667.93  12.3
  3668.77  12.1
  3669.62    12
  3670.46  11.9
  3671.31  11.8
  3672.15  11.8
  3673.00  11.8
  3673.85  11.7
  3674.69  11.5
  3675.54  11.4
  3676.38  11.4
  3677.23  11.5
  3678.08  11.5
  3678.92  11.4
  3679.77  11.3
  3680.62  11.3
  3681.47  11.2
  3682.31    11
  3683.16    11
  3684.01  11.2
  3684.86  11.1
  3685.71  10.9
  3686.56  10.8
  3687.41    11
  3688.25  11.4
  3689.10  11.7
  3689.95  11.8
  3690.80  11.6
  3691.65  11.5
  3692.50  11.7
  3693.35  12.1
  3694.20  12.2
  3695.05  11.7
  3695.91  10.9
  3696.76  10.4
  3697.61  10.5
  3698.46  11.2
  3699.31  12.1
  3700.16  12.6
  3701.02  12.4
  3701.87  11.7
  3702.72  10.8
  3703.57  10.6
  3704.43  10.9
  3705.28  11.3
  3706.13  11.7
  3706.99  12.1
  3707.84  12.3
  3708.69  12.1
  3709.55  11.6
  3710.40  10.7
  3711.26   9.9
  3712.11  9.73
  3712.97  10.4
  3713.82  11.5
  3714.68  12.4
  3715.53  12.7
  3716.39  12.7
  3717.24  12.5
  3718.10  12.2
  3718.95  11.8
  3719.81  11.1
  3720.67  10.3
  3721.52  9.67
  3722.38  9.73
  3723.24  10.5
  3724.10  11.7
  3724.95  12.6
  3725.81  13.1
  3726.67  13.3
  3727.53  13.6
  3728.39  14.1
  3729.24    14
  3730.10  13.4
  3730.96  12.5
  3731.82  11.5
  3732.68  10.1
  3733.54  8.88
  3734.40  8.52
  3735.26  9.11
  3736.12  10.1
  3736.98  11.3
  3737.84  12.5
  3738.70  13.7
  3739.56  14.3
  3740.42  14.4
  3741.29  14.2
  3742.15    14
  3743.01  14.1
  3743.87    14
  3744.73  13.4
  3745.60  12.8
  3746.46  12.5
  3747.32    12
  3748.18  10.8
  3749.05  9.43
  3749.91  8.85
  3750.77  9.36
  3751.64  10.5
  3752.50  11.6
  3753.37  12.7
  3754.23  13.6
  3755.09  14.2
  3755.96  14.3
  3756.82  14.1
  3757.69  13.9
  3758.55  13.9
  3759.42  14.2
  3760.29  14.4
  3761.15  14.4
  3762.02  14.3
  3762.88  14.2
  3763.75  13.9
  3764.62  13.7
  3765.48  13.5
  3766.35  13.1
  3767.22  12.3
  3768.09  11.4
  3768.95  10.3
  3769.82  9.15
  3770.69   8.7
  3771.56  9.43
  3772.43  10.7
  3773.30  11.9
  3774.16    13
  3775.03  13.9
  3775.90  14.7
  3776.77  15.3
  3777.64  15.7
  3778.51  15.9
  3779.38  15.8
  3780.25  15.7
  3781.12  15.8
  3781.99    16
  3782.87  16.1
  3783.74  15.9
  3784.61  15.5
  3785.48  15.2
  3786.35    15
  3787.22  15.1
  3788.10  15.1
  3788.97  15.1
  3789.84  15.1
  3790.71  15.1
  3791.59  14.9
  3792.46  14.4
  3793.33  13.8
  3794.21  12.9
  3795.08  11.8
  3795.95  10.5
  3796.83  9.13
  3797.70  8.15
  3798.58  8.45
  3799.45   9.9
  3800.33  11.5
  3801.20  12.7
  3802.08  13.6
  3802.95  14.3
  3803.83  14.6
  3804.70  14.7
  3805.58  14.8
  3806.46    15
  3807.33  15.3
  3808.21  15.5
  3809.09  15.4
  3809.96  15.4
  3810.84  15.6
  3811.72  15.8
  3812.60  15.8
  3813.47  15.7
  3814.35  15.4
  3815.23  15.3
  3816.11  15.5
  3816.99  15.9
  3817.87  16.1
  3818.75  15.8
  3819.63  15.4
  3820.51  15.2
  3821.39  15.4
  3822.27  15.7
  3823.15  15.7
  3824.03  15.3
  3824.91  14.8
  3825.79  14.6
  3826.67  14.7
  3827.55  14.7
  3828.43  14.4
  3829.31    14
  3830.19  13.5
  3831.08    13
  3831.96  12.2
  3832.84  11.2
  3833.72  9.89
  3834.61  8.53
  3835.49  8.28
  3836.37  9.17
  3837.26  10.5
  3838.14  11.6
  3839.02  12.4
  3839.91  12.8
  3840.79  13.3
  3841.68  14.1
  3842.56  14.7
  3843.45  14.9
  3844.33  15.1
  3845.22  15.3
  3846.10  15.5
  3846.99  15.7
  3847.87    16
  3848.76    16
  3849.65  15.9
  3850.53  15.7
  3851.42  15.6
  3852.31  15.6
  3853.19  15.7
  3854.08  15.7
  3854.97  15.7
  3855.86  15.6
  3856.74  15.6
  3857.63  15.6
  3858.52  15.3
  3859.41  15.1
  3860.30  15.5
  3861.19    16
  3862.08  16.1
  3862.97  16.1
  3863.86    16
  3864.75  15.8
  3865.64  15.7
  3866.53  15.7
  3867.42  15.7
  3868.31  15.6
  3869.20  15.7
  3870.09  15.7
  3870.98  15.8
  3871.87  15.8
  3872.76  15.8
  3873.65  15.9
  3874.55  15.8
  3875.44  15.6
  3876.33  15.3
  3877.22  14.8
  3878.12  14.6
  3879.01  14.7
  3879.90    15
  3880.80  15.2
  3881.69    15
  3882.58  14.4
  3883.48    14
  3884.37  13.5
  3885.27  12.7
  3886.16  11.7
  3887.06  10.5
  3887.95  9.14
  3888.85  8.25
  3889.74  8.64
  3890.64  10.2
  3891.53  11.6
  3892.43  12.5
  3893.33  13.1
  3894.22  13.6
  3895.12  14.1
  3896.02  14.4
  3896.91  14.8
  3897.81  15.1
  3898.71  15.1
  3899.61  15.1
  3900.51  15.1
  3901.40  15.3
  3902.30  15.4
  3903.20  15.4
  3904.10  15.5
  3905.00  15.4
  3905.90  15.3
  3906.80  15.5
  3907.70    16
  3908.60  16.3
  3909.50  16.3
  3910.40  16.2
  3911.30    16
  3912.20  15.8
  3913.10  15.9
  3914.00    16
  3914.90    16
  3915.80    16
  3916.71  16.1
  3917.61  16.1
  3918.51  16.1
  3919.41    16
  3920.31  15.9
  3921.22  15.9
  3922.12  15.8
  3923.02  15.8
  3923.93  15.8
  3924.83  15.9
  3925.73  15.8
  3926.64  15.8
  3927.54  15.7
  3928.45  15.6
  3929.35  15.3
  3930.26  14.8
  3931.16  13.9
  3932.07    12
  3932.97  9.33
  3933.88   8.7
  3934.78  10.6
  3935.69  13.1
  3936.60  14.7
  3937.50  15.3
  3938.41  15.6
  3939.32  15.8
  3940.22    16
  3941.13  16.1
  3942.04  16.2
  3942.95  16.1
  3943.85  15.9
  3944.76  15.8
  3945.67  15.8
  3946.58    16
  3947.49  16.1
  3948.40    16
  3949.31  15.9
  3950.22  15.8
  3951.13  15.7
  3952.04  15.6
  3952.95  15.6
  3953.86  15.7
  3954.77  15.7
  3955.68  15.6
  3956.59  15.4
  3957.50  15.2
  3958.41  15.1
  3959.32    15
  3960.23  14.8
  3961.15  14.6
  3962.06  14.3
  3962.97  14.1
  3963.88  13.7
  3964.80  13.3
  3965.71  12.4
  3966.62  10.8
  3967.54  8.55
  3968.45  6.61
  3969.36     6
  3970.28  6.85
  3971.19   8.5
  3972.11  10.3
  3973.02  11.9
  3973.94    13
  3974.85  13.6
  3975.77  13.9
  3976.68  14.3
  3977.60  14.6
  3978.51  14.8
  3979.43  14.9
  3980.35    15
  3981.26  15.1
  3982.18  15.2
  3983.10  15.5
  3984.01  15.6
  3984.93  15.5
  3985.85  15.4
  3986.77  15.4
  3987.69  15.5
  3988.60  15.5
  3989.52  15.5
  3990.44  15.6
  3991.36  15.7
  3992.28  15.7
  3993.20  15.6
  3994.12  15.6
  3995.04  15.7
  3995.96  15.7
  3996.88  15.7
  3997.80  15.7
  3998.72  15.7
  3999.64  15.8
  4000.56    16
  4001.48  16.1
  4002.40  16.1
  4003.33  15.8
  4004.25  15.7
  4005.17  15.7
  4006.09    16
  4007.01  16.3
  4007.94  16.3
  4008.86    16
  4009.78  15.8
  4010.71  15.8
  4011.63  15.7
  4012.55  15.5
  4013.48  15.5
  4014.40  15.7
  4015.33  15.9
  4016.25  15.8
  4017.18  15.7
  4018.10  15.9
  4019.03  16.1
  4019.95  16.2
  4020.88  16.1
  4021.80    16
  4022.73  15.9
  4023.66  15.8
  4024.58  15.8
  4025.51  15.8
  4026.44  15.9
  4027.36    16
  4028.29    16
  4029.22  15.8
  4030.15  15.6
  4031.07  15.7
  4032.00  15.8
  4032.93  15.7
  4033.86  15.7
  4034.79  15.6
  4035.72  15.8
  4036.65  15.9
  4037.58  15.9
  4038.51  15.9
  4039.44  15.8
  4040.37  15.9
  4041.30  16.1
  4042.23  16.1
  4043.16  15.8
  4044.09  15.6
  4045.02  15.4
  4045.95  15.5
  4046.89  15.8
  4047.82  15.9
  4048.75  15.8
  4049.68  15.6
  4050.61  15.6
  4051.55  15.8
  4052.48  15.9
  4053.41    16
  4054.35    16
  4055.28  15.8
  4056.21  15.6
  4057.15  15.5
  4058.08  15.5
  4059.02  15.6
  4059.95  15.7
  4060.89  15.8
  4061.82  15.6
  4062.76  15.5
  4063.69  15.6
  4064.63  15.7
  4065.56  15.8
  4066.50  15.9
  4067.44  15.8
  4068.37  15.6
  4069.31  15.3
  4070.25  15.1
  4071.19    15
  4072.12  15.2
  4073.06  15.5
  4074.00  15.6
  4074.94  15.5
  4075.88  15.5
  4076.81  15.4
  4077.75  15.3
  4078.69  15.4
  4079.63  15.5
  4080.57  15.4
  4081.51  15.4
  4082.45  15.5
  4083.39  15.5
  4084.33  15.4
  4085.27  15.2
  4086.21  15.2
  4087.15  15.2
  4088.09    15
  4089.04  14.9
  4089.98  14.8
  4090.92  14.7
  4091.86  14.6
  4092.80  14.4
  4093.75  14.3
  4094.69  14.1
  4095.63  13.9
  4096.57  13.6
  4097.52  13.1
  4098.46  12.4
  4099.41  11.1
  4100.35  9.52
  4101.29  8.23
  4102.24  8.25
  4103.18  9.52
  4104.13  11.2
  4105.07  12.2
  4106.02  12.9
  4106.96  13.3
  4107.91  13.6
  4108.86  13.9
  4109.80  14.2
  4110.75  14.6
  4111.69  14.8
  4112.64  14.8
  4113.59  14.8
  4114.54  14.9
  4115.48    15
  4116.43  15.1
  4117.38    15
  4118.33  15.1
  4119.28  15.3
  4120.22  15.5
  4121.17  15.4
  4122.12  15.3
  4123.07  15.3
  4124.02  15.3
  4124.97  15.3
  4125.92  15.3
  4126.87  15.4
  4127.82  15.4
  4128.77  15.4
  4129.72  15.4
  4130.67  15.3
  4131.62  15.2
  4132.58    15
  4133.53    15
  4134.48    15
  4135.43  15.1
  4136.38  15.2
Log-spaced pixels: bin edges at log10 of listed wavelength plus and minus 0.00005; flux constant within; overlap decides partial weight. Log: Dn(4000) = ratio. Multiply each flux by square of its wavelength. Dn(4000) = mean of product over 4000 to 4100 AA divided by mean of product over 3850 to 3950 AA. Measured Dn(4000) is 1.1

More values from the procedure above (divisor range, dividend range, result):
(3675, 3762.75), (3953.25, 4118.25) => 1.47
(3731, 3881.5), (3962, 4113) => 1.20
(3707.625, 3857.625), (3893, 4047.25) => 1.24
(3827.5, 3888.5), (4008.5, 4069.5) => 1.21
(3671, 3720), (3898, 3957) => 1.51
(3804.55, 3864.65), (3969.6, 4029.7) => 1.13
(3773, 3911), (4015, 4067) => 1.22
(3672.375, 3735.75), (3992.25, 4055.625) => 1.63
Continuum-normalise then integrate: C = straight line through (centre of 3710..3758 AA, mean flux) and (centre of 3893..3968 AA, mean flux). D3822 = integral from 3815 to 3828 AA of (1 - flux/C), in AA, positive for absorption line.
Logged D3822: -2.0 AA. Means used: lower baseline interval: 12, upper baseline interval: 15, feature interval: 15.3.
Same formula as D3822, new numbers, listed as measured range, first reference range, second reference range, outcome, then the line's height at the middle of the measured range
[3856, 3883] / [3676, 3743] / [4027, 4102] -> -4.7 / 13.2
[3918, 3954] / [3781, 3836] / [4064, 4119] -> -2.4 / 14.1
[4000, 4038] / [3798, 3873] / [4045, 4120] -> -3.2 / 14.6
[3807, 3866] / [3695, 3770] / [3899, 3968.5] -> -4.6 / 13.6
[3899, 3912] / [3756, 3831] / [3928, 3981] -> -1.6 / 13.9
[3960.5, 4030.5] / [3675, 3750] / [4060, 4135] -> -4.5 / 13.8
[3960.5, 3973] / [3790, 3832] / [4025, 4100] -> 3.4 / 14.9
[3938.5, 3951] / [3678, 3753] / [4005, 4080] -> -1.2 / 14.5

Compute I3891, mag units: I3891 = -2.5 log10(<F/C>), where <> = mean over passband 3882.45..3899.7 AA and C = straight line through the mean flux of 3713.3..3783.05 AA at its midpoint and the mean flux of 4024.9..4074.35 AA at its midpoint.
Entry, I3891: 0.13 mag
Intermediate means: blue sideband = 12.6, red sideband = 15.7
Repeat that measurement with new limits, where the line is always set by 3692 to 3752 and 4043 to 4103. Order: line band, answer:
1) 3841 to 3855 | -0.197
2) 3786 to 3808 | -0.074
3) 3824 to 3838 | 0.031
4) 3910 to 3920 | -0.191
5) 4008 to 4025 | -0.108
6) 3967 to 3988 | 0.095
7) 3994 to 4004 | -0.117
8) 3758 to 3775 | -0.035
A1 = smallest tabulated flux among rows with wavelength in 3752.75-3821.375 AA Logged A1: 8.15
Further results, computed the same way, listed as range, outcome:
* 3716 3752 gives 8.52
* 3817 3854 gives 8.28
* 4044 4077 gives 15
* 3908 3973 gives 6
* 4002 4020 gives 15.5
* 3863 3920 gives 8.25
